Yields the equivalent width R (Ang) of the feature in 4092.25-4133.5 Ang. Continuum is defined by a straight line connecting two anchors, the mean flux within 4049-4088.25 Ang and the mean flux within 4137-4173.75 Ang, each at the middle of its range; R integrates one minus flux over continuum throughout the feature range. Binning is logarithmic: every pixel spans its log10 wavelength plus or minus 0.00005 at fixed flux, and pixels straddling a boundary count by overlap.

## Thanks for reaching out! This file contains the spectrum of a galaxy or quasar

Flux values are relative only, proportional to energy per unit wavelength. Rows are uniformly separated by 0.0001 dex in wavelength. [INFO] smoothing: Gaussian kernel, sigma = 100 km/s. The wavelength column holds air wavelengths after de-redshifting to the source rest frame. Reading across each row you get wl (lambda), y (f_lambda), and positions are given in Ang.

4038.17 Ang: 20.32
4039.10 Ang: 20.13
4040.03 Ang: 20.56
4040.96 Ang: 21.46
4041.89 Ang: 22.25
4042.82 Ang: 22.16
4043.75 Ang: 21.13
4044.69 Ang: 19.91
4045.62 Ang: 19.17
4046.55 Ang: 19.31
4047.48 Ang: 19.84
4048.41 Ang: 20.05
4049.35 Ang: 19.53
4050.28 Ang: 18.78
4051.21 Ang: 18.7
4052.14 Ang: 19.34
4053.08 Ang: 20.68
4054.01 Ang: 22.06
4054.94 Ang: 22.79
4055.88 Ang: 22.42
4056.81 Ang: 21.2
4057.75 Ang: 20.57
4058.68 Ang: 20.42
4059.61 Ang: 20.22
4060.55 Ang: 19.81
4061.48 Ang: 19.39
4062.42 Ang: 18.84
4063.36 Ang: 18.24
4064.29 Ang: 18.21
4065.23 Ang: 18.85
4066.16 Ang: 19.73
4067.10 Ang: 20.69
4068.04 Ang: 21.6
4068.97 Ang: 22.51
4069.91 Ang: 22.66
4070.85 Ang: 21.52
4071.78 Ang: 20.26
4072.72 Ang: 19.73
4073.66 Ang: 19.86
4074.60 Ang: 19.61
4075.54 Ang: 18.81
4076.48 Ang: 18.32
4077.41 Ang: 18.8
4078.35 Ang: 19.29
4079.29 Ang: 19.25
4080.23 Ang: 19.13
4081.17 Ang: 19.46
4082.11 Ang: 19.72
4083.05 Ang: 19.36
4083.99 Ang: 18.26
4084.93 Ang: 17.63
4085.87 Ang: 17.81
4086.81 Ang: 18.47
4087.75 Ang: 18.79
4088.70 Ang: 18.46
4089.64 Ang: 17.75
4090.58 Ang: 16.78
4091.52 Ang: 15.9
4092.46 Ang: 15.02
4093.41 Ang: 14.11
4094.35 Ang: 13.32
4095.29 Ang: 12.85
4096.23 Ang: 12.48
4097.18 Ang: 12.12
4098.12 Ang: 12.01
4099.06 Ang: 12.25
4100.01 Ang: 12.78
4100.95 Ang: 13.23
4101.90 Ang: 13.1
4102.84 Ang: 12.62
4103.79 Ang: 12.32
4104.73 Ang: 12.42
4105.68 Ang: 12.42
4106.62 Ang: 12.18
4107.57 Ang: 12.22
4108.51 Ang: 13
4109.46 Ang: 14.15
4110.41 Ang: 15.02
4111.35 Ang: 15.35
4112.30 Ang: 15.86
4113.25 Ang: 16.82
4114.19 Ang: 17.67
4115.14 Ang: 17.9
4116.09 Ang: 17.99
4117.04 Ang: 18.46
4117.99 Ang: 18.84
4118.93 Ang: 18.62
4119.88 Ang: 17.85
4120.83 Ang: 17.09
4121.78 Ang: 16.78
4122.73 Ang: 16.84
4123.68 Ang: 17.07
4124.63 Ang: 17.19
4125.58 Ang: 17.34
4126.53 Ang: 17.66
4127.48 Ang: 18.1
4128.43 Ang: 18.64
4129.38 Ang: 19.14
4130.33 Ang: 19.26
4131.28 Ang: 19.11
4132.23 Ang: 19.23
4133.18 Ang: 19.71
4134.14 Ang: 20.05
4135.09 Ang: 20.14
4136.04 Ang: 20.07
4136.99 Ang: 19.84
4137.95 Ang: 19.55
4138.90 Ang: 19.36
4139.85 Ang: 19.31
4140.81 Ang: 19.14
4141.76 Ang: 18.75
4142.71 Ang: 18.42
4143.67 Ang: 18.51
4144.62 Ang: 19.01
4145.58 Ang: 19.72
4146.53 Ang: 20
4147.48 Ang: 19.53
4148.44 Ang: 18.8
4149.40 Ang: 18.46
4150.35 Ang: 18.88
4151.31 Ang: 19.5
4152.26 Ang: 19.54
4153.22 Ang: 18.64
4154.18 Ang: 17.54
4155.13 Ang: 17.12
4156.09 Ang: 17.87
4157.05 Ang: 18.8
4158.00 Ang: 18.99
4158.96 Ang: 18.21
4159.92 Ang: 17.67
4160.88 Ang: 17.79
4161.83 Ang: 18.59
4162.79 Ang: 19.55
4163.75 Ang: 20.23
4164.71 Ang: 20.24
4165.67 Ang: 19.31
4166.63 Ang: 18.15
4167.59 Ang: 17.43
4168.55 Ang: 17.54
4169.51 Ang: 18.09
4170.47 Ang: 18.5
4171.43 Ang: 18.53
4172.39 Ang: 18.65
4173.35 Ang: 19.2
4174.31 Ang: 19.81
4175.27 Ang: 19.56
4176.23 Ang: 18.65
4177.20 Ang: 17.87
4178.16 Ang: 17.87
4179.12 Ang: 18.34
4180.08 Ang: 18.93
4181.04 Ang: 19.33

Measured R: 7.8 Ang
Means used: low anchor 19.8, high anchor 18.8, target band 15.6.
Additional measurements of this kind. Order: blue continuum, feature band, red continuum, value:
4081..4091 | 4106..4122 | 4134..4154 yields 2.24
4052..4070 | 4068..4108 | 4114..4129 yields 5.65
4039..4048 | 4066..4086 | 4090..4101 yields -4.32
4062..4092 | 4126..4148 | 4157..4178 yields -0.43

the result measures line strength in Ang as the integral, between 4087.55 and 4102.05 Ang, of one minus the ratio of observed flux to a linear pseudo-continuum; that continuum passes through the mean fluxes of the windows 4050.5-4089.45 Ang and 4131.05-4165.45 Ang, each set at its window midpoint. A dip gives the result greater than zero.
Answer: 3.8 Ang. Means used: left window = 19.8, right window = 19.1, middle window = 14.4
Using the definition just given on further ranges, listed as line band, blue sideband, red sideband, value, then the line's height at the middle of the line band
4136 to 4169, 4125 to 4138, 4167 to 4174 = -0.29 Ang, 18.7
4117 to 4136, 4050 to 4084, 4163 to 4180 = 0.87 Ang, 19.3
